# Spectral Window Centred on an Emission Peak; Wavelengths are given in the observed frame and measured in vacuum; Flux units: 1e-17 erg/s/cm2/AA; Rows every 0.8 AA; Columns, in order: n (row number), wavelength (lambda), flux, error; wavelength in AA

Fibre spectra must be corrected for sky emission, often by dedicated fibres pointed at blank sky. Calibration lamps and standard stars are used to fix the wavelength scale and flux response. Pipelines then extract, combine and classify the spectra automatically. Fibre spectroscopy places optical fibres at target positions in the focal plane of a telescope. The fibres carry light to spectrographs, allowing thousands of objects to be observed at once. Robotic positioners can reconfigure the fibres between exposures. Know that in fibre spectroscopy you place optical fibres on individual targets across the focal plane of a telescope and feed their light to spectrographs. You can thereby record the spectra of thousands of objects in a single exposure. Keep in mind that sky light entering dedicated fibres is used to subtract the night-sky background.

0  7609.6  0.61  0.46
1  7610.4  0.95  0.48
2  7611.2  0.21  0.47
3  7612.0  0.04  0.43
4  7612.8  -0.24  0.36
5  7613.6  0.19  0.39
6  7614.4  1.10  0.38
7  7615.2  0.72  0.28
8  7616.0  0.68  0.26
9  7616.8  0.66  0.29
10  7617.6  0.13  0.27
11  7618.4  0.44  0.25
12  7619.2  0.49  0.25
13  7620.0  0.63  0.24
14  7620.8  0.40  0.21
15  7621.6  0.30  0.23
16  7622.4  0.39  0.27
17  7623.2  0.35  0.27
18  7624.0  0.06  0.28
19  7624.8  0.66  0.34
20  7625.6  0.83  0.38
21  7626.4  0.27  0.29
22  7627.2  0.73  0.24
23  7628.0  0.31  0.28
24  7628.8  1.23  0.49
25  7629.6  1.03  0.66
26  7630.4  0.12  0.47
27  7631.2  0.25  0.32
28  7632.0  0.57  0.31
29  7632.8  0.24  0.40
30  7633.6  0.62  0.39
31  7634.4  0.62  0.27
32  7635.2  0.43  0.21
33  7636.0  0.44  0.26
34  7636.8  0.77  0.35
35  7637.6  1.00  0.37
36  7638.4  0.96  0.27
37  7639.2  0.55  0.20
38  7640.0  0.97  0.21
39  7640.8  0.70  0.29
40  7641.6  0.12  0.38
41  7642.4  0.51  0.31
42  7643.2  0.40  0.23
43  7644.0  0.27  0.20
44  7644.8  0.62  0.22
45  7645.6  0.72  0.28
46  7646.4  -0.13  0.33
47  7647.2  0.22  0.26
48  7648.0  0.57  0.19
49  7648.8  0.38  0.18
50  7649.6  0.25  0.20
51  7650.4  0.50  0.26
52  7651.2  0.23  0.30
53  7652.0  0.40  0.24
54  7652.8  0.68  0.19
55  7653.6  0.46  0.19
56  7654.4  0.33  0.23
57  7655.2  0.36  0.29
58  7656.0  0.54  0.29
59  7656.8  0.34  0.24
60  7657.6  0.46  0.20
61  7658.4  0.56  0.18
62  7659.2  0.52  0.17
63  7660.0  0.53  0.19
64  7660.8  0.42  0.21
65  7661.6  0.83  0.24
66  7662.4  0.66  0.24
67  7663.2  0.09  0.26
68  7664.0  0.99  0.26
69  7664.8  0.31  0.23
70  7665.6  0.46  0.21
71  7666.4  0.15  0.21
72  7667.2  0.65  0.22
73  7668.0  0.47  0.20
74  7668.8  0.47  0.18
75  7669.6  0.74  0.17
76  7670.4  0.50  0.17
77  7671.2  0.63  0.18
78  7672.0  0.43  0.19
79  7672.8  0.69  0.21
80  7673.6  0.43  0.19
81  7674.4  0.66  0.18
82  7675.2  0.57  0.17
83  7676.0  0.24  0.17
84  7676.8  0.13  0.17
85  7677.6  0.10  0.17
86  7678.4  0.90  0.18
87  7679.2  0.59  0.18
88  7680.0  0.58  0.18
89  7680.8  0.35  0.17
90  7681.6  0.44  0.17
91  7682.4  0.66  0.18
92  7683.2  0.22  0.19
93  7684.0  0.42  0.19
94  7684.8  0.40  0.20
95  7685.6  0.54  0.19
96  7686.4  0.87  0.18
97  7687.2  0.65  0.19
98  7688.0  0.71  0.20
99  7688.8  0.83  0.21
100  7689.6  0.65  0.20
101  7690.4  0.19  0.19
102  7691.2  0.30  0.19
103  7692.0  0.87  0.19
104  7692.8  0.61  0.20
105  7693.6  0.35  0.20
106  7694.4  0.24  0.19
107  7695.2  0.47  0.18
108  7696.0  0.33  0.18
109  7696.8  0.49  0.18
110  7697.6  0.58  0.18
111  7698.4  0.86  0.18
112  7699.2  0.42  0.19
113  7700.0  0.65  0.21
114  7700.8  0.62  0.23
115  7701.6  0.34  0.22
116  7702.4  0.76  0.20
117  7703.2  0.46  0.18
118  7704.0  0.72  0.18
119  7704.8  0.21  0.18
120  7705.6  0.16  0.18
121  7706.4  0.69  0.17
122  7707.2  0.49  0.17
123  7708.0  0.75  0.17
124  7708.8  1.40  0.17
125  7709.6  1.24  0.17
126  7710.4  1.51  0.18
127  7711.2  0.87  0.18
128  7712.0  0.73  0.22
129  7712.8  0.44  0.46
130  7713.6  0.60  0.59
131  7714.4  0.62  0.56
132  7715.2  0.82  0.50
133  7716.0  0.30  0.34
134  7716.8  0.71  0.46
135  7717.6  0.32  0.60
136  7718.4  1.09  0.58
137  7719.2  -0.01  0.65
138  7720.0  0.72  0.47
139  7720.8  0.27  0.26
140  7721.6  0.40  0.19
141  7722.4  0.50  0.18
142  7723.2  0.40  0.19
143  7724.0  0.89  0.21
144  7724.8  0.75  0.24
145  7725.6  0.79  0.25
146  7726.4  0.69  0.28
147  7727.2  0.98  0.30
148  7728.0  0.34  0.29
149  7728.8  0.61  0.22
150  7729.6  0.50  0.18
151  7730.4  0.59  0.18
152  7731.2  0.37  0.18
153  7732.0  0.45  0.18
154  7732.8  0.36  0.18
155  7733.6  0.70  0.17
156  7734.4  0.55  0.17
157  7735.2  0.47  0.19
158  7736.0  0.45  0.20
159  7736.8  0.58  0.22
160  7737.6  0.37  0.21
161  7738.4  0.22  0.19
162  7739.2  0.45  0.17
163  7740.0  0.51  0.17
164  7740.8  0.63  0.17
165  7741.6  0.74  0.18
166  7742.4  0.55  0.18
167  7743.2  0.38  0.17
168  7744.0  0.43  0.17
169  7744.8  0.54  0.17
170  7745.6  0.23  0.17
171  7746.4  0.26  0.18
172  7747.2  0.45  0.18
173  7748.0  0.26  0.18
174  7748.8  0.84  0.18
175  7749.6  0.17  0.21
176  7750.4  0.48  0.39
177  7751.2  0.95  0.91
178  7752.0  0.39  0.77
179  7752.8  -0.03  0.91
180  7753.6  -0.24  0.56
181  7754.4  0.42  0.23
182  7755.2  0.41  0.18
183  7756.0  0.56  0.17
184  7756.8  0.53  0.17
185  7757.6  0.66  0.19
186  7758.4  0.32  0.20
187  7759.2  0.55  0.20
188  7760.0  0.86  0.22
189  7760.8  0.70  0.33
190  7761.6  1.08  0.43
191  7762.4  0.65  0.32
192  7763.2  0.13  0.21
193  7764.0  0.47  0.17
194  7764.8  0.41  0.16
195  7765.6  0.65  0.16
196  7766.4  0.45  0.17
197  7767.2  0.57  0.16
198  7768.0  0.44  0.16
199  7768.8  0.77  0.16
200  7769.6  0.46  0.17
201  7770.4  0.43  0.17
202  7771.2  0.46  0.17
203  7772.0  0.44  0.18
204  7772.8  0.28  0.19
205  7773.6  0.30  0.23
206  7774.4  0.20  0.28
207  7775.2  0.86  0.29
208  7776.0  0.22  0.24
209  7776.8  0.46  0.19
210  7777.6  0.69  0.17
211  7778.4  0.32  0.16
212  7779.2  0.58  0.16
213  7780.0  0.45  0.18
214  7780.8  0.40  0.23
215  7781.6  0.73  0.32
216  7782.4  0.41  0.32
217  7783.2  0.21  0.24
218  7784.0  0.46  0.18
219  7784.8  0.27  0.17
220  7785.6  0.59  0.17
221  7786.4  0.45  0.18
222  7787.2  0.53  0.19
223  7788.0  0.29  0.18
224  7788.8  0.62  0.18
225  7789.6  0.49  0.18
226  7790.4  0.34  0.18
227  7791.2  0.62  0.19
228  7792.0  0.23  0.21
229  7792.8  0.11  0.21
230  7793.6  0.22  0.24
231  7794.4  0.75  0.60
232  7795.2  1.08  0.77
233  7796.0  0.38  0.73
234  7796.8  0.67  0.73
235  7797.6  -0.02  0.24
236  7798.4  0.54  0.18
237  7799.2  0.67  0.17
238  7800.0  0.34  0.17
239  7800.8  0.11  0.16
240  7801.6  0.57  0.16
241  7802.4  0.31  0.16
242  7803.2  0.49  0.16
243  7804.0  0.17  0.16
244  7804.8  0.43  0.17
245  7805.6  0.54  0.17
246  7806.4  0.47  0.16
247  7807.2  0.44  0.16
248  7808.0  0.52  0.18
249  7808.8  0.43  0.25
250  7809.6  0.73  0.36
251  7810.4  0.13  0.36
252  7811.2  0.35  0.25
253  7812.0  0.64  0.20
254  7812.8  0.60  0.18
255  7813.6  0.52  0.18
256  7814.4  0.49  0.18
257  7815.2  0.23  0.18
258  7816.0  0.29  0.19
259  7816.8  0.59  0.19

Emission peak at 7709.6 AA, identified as [S II]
